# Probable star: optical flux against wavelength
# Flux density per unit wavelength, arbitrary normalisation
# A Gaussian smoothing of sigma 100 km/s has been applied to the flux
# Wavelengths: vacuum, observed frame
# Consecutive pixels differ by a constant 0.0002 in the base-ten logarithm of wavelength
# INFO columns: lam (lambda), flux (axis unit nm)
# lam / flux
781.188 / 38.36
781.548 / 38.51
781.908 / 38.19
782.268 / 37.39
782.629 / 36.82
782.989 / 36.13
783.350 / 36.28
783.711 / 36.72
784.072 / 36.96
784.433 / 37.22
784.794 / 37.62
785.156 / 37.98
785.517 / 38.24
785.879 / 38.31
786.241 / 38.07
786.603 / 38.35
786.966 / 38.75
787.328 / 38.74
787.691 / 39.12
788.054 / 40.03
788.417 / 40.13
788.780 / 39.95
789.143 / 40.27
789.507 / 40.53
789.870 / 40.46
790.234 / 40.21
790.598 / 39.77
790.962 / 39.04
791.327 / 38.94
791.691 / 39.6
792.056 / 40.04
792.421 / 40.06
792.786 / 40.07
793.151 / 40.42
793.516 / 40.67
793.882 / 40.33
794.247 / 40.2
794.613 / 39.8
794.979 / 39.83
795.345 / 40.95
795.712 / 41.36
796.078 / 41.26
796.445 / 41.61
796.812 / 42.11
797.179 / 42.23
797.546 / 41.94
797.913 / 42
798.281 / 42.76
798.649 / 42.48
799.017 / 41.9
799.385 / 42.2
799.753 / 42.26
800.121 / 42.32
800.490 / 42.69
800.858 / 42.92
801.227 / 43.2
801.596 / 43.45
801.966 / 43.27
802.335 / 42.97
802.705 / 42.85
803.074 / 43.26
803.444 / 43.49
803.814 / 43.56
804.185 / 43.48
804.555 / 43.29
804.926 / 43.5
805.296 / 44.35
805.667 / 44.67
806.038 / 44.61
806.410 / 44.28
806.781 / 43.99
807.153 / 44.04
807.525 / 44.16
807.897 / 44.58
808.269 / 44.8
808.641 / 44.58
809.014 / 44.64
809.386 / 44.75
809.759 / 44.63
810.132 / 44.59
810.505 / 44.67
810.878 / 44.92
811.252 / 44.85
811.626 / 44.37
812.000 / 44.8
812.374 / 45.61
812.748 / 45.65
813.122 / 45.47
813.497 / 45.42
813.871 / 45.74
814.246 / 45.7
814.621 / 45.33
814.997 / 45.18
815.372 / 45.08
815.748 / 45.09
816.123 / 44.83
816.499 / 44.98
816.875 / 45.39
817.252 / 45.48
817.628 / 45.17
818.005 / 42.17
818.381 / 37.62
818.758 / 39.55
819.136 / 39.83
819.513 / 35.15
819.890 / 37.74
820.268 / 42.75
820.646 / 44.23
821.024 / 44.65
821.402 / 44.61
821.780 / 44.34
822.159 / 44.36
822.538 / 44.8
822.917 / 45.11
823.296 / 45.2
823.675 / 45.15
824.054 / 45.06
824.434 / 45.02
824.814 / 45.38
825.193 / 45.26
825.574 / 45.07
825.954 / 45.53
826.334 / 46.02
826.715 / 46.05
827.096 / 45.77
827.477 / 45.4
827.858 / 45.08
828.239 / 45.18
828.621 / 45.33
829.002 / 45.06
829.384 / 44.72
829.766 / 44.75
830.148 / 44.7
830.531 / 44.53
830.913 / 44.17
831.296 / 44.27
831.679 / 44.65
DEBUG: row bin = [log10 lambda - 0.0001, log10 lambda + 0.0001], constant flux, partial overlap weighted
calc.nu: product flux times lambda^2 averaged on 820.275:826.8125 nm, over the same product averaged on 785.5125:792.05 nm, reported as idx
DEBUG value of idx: 1.24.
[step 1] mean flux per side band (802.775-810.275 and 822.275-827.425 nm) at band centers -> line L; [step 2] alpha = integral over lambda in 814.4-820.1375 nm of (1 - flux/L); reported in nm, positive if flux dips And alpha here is 0.29 nm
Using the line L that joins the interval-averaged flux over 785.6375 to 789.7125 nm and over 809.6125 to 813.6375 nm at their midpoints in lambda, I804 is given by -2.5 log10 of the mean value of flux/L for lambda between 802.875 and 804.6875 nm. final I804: -0.008 mag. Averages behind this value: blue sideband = 39.3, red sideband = 45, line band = 43.4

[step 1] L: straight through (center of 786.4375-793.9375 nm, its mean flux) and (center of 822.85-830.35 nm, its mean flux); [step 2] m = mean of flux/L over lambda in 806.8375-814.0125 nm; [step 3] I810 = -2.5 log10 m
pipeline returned -0.05 mag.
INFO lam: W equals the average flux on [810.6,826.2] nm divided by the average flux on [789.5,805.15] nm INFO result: 1.06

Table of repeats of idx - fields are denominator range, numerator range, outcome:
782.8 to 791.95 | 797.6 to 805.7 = 1.15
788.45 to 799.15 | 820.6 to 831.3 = 1.20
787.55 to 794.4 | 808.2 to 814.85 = 1.19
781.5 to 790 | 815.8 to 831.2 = 1.26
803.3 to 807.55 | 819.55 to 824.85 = 1.04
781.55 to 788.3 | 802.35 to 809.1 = 1.22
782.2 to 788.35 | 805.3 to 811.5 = 1.25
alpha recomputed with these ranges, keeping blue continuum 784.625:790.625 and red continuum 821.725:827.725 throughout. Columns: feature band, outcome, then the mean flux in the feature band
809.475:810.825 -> -0.057 nm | 44.7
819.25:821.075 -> 0.161 nm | 40.6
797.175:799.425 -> -0.070 nm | 42.2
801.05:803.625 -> -0.100 nm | 43.2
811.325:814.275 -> -0.137 nm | 45.3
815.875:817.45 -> -0.045 nm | 45.2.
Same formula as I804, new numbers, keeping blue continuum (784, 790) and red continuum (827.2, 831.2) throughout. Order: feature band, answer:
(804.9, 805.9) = -0.07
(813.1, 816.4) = -0.06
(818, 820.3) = 0.12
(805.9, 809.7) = -0.07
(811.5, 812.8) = -0.06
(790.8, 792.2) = 0.00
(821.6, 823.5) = -0.02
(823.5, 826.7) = -0.03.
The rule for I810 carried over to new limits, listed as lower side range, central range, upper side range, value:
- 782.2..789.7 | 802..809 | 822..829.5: -0.06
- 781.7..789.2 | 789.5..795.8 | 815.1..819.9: -0.03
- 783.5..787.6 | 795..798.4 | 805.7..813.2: -0.02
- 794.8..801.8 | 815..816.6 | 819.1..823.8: -0.06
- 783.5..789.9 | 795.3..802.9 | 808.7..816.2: -0.02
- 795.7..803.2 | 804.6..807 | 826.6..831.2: -0.03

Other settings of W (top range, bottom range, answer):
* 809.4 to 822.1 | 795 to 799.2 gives 1.05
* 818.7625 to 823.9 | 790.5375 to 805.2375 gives 1.03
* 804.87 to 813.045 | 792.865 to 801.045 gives 1.07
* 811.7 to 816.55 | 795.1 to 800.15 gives 1.08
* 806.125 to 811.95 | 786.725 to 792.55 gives 1.12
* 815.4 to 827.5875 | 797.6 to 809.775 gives 1.01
